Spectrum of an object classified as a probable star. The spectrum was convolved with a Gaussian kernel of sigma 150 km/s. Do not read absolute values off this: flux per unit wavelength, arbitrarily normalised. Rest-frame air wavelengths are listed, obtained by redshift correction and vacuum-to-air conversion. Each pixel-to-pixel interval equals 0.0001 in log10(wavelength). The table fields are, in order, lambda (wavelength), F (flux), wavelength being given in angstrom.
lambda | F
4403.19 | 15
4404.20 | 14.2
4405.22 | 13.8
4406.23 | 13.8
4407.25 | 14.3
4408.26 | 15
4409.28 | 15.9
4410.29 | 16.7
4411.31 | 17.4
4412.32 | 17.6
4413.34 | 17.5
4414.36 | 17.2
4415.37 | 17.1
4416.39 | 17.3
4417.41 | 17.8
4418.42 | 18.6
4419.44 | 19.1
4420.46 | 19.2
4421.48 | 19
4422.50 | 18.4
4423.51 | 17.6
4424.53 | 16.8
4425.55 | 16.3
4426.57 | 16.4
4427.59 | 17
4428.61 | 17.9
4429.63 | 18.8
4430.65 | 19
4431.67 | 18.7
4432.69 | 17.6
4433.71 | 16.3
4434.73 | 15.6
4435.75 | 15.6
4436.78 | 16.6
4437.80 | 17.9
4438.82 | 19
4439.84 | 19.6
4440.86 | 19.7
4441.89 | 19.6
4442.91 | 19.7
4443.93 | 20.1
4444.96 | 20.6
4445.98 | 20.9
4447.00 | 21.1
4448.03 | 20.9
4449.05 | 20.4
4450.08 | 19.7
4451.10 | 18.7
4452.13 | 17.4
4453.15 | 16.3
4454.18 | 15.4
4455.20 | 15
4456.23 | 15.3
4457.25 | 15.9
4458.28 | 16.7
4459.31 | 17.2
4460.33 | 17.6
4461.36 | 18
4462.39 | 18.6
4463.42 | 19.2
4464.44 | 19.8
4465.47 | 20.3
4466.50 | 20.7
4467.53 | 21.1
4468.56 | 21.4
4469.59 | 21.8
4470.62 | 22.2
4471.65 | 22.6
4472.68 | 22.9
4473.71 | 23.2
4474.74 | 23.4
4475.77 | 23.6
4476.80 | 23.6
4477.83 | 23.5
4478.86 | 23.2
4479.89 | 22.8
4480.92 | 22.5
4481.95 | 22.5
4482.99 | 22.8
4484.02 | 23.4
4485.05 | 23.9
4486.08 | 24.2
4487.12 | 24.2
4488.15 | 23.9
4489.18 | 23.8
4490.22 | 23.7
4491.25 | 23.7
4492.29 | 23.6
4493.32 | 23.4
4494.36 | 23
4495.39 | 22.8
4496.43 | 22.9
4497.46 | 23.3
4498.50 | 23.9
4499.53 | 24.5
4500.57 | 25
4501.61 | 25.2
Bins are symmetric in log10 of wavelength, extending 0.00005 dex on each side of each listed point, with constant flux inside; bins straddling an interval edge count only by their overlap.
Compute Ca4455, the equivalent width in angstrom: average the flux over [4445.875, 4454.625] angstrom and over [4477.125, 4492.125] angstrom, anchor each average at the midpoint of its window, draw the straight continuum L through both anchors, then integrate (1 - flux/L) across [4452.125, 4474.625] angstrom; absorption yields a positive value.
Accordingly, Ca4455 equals 1.7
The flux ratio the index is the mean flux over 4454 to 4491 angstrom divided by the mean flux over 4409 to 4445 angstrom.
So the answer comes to 1.2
